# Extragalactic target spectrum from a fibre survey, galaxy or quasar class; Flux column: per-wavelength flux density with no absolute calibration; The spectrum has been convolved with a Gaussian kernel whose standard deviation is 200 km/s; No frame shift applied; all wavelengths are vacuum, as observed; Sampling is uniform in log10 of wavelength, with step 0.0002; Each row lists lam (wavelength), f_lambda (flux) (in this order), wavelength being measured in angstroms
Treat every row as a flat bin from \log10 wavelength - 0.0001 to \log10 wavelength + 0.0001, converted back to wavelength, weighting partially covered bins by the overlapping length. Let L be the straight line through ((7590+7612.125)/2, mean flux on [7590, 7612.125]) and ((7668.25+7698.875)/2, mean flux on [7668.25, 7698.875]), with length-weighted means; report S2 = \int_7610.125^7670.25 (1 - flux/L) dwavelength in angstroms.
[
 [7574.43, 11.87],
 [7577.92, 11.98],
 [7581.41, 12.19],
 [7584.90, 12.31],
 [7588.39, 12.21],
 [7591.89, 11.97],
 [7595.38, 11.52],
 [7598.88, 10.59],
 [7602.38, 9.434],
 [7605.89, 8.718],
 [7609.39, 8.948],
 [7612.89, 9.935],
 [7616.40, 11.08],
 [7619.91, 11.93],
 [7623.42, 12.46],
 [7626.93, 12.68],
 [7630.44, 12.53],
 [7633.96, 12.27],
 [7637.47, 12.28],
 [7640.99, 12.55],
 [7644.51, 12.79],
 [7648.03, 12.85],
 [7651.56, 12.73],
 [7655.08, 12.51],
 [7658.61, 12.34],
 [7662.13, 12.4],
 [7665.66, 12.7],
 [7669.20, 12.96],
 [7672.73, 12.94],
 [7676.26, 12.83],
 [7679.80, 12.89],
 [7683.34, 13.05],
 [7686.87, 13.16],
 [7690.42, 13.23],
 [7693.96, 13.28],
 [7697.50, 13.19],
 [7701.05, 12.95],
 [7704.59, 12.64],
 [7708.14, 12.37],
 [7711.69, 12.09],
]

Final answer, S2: -3.5 angstroms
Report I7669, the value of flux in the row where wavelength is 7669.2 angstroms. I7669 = 12.96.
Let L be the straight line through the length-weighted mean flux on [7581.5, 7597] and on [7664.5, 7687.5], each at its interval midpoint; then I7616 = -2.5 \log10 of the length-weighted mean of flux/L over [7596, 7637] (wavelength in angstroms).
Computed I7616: 0.122 mag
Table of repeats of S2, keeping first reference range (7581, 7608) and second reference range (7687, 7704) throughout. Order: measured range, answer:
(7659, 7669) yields -0.1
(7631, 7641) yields -0.4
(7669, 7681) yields -0.2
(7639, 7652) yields -0.7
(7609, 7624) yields 0.8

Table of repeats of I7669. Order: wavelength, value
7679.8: 12.89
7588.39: 12.21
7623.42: 12.46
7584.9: 12.31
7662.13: 12.4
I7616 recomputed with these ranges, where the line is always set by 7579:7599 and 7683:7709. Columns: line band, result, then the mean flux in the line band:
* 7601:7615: 0.29 mag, 9.3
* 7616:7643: 0.00 mag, 12.3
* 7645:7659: -0.01 mag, 12.6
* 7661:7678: 0.00 mag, 12.8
